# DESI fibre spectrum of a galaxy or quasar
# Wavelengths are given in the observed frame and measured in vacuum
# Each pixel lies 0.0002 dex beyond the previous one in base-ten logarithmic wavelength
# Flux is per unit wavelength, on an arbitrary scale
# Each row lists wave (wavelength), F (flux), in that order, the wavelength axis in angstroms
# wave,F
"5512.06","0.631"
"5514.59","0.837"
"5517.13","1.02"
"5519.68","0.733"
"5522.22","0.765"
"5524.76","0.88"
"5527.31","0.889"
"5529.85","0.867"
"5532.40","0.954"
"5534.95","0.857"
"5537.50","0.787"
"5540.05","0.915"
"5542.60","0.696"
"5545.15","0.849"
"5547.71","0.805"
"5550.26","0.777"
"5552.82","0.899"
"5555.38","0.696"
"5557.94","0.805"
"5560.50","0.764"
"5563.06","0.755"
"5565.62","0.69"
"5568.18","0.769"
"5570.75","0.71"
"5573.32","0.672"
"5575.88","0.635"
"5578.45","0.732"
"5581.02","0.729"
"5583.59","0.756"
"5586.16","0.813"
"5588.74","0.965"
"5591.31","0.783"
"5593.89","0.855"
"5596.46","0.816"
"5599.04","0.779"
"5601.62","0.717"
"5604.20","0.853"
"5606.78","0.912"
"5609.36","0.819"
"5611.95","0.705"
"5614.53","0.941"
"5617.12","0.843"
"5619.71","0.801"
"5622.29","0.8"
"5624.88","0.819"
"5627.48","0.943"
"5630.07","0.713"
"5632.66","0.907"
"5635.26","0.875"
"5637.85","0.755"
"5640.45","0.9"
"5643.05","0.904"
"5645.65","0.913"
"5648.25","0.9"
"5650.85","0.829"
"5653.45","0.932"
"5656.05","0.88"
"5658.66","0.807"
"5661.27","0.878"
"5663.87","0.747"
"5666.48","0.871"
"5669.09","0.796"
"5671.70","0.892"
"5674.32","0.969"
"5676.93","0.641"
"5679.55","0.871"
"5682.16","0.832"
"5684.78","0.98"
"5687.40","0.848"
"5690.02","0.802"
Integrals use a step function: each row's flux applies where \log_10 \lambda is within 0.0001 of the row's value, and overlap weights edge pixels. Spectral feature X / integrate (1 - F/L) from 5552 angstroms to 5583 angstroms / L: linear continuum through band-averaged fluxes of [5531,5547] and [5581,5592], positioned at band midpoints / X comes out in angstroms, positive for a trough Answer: 3.5 angstroms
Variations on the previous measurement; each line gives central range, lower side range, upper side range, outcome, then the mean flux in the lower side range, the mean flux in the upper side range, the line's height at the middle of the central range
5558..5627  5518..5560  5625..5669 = 4.29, 0.824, 0.857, 0.84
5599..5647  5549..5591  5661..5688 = -2.02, 0.761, 0.847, 0.804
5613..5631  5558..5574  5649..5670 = -0.84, 0.735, 0.845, 0.801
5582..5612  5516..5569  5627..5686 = 0.65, 0.817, 0.857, 0.836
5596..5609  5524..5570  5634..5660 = 0.44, 0.812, 0.87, 0.844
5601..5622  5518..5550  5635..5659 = 0.82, 0.834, 0.872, 0.86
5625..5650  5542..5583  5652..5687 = -1.29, 0.75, 0.853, 0.822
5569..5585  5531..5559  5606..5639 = 2.28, 0.822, 0.832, 0.826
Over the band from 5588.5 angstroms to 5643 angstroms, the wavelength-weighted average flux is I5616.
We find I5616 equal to 0.832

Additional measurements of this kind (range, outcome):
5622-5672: 0.853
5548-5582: 0.743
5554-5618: 0.78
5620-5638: 0.834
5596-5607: 0.806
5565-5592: 0.751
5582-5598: 0.829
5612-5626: 0.829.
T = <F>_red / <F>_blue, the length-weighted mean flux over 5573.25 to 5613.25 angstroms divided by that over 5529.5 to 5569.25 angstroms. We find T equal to 1.0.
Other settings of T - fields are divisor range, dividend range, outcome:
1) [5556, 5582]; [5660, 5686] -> 1.17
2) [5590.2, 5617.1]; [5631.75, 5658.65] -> 1.07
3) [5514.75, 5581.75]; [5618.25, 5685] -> 1.07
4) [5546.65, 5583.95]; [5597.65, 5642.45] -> 1.11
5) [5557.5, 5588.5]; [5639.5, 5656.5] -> 1.21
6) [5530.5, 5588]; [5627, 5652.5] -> 1.11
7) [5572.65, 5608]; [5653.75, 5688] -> 1.08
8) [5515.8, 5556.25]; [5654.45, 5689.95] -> 1.01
